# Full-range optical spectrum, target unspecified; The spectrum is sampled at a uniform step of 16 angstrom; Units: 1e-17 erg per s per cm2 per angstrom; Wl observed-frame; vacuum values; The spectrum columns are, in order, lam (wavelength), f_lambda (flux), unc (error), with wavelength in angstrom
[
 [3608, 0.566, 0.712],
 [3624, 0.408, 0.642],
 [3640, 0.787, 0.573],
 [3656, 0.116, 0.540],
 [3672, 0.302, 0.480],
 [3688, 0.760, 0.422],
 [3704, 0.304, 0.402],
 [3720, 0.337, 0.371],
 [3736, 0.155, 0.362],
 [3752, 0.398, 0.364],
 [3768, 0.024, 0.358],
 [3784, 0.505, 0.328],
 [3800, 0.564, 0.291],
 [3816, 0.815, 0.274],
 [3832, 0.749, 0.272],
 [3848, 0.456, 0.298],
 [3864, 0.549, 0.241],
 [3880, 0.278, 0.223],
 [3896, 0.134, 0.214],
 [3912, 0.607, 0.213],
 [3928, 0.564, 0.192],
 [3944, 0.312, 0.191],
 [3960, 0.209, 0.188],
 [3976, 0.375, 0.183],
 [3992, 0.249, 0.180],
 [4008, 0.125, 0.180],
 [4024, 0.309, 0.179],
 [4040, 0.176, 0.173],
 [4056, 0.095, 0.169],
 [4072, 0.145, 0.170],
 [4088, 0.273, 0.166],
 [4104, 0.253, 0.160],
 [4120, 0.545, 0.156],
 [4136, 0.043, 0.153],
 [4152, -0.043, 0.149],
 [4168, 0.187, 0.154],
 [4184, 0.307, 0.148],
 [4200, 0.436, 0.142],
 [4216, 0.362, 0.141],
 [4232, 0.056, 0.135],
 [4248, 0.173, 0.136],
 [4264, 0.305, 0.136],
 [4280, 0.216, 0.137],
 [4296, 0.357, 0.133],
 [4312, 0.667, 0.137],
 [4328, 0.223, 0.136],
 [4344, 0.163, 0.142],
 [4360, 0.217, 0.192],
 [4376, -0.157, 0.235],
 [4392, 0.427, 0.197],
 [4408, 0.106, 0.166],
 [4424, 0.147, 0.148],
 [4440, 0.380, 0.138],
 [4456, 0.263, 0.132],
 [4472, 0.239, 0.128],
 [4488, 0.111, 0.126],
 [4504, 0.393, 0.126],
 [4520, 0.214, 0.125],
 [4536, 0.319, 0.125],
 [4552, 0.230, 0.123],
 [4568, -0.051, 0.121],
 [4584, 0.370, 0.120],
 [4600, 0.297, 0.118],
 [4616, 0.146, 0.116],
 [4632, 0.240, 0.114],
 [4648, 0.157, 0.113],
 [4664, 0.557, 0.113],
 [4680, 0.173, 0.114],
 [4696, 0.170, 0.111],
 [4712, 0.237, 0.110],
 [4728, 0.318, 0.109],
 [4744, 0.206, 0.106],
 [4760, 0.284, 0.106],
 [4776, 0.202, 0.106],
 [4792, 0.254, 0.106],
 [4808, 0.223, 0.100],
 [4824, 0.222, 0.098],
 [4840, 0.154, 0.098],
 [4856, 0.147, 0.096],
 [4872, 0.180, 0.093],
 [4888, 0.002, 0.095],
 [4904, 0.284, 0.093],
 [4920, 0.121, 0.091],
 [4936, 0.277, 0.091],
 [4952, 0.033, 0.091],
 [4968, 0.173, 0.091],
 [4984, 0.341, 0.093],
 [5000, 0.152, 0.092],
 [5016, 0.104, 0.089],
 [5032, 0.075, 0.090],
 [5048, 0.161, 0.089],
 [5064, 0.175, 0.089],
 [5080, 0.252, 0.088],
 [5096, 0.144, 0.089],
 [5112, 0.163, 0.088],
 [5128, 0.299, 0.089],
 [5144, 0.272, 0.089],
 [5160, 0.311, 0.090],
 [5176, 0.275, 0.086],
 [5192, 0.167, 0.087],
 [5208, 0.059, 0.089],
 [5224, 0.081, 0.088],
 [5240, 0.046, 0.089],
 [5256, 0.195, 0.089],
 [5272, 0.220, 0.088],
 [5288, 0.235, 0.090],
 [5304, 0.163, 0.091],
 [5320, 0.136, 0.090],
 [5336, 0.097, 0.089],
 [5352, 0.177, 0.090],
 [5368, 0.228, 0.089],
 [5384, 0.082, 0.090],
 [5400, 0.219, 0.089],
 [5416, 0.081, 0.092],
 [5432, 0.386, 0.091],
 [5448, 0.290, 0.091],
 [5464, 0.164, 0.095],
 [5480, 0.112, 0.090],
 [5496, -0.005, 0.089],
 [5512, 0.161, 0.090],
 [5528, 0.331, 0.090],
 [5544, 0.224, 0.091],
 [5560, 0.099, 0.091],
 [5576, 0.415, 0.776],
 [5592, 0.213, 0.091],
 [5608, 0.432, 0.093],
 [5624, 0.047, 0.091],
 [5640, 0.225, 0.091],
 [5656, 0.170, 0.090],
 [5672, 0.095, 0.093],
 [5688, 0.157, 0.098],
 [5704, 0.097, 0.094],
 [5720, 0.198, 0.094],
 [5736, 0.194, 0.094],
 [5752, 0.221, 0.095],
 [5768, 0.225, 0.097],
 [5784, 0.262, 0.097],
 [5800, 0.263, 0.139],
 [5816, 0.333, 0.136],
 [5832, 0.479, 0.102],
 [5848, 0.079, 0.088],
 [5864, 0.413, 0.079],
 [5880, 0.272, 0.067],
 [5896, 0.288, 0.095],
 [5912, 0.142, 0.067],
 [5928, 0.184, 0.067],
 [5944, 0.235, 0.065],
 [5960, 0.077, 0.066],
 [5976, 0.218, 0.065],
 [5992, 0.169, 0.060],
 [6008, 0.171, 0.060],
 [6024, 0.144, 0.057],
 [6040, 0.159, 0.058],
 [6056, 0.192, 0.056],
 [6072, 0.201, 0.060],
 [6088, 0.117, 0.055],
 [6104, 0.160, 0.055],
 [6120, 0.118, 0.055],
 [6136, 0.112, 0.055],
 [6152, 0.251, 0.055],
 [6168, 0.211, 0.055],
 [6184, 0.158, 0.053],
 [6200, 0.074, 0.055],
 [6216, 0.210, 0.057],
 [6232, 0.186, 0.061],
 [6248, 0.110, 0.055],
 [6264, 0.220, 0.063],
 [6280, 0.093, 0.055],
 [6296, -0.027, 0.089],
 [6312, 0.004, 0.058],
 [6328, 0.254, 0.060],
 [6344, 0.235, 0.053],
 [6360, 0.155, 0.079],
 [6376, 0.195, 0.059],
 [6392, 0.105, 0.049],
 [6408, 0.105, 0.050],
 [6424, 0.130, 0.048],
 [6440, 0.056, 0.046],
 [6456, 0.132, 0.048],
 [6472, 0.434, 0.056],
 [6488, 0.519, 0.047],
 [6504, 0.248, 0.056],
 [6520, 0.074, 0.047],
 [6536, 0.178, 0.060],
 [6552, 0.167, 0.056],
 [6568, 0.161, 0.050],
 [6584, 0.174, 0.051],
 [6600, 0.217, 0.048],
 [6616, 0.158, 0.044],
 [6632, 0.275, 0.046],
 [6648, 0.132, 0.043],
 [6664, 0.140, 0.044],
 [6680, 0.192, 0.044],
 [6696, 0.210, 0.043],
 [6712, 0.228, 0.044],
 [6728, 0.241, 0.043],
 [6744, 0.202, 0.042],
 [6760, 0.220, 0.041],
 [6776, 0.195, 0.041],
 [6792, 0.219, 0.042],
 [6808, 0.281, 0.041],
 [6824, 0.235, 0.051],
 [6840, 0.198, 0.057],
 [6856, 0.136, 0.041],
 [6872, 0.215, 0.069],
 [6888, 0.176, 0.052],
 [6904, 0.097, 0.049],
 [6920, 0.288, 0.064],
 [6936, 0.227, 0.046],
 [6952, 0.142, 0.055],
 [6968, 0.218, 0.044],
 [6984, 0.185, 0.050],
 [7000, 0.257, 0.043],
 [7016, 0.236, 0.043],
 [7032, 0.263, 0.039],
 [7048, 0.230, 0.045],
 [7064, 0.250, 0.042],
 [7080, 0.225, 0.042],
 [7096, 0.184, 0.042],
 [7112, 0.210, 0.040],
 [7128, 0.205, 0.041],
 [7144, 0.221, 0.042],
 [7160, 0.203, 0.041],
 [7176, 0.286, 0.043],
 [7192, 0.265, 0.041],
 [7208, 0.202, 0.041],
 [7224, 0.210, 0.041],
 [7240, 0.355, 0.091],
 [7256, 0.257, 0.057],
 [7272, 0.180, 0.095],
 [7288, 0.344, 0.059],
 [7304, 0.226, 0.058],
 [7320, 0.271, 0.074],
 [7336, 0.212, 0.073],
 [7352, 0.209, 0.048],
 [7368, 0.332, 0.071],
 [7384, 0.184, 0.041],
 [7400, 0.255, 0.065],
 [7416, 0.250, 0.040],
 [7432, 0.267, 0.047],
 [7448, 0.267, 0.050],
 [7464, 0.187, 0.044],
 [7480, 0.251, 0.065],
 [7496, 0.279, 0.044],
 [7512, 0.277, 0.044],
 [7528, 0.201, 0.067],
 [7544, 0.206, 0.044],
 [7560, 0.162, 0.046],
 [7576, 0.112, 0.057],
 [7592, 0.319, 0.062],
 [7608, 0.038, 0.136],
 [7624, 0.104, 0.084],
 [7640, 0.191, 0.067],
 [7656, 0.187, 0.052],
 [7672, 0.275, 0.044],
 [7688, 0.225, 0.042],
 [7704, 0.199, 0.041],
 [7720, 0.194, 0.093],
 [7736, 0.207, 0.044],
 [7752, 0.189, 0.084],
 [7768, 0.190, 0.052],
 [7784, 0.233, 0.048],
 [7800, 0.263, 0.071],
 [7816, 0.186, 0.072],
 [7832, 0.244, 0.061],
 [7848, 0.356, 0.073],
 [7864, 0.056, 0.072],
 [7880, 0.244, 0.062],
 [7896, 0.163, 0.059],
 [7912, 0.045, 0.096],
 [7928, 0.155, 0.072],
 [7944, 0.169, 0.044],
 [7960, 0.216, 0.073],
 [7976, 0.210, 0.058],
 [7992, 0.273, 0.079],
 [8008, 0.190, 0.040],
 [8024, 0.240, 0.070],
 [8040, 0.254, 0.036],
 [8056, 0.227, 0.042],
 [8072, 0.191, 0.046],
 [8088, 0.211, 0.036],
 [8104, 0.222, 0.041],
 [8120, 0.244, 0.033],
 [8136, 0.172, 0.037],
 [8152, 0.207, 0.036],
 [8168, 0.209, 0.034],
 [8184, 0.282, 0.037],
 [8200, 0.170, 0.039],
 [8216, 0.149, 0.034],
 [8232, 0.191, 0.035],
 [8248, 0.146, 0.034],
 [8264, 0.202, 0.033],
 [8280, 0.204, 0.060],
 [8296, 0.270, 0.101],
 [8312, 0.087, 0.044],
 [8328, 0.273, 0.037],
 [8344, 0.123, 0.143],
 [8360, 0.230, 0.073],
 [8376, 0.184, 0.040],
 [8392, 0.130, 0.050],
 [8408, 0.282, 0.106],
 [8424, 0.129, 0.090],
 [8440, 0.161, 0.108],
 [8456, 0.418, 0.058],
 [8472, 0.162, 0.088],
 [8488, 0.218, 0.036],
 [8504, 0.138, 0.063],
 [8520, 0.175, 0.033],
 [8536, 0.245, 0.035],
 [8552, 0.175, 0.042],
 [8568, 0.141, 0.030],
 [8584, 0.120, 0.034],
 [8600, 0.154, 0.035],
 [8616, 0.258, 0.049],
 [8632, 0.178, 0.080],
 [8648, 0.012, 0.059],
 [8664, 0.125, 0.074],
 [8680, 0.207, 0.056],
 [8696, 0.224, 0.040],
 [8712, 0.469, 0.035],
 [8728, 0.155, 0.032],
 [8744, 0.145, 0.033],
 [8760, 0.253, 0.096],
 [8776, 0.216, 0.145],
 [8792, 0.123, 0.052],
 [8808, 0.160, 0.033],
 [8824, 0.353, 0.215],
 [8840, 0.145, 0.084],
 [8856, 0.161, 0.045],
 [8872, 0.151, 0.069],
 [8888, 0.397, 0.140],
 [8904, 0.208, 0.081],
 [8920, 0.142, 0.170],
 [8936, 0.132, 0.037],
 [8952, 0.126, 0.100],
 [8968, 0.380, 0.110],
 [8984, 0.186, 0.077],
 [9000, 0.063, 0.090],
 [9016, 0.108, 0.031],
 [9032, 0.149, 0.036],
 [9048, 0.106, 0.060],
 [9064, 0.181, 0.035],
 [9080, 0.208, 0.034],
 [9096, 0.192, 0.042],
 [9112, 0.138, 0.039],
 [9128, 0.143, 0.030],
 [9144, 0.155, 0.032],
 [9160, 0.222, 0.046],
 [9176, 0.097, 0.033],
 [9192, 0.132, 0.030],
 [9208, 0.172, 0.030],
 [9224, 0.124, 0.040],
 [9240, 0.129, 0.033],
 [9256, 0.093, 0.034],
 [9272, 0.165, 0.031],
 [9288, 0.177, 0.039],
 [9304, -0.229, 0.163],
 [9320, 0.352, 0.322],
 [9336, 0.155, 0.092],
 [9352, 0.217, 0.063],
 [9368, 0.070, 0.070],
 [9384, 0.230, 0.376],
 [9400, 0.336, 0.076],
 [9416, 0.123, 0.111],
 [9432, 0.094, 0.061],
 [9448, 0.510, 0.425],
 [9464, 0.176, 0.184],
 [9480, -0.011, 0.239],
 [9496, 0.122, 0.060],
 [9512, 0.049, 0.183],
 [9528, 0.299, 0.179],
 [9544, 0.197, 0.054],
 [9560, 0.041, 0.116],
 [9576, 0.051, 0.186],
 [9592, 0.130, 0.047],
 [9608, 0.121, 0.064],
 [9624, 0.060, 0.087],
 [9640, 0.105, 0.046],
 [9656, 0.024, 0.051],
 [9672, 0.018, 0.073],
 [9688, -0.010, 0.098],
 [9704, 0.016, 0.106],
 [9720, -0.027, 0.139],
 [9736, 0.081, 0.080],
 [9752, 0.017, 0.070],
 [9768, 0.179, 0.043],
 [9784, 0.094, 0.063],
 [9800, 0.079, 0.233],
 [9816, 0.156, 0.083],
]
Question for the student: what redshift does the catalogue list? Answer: 0.74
